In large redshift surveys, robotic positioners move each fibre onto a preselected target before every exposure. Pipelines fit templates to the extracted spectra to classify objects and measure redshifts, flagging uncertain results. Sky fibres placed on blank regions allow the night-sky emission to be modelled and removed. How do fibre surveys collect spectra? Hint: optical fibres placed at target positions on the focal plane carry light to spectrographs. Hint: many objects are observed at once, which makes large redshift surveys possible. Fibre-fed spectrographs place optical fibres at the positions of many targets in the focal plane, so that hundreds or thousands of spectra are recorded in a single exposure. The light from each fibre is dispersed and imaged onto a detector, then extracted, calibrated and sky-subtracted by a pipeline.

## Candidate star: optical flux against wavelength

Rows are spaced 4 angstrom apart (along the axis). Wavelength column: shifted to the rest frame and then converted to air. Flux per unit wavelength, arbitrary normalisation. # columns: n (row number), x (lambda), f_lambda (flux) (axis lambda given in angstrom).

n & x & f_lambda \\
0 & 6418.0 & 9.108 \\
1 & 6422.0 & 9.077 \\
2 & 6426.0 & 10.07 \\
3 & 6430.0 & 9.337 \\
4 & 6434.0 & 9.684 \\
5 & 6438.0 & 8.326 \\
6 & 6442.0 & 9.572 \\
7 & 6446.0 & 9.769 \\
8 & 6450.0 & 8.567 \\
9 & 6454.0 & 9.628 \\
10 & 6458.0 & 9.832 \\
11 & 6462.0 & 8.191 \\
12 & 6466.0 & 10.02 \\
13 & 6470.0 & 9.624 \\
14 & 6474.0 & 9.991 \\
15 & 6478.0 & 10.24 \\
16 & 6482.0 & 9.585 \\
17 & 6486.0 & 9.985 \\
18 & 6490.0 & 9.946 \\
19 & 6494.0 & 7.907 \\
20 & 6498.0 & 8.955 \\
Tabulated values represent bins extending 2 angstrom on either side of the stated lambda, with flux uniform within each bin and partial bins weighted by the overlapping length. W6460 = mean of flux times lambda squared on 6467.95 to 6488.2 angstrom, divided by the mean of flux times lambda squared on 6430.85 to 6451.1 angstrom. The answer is 1.1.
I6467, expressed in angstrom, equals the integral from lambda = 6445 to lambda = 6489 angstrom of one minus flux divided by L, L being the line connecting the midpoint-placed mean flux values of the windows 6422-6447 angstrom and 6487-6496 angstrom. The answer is -1.9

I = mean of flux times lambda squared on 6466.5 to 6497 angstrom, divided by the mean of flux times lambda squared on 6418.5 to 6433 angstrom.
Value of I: 1.03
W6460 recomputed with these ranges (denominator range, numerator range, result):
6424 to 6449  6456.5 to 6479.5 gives 1.03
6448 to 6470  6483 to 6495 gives 1.02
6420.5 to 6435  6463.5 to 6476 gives 1.04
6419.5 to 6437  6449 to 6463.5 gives 0.97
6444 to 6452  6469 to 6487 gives 1.09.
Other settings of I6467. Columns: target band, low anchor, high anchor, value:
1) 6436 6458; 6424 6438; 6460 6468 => 0.2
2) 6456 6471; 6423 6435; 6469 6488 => 0.6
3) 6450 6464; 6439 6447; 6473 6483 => 0.8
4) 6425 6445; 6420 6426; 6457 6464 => -0.3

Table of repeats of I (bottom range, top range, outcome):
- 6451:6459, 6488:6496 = 0.94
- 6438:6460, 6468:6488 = 1.06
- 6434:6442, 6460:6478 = 1.07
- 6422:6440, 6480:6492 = 1.07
